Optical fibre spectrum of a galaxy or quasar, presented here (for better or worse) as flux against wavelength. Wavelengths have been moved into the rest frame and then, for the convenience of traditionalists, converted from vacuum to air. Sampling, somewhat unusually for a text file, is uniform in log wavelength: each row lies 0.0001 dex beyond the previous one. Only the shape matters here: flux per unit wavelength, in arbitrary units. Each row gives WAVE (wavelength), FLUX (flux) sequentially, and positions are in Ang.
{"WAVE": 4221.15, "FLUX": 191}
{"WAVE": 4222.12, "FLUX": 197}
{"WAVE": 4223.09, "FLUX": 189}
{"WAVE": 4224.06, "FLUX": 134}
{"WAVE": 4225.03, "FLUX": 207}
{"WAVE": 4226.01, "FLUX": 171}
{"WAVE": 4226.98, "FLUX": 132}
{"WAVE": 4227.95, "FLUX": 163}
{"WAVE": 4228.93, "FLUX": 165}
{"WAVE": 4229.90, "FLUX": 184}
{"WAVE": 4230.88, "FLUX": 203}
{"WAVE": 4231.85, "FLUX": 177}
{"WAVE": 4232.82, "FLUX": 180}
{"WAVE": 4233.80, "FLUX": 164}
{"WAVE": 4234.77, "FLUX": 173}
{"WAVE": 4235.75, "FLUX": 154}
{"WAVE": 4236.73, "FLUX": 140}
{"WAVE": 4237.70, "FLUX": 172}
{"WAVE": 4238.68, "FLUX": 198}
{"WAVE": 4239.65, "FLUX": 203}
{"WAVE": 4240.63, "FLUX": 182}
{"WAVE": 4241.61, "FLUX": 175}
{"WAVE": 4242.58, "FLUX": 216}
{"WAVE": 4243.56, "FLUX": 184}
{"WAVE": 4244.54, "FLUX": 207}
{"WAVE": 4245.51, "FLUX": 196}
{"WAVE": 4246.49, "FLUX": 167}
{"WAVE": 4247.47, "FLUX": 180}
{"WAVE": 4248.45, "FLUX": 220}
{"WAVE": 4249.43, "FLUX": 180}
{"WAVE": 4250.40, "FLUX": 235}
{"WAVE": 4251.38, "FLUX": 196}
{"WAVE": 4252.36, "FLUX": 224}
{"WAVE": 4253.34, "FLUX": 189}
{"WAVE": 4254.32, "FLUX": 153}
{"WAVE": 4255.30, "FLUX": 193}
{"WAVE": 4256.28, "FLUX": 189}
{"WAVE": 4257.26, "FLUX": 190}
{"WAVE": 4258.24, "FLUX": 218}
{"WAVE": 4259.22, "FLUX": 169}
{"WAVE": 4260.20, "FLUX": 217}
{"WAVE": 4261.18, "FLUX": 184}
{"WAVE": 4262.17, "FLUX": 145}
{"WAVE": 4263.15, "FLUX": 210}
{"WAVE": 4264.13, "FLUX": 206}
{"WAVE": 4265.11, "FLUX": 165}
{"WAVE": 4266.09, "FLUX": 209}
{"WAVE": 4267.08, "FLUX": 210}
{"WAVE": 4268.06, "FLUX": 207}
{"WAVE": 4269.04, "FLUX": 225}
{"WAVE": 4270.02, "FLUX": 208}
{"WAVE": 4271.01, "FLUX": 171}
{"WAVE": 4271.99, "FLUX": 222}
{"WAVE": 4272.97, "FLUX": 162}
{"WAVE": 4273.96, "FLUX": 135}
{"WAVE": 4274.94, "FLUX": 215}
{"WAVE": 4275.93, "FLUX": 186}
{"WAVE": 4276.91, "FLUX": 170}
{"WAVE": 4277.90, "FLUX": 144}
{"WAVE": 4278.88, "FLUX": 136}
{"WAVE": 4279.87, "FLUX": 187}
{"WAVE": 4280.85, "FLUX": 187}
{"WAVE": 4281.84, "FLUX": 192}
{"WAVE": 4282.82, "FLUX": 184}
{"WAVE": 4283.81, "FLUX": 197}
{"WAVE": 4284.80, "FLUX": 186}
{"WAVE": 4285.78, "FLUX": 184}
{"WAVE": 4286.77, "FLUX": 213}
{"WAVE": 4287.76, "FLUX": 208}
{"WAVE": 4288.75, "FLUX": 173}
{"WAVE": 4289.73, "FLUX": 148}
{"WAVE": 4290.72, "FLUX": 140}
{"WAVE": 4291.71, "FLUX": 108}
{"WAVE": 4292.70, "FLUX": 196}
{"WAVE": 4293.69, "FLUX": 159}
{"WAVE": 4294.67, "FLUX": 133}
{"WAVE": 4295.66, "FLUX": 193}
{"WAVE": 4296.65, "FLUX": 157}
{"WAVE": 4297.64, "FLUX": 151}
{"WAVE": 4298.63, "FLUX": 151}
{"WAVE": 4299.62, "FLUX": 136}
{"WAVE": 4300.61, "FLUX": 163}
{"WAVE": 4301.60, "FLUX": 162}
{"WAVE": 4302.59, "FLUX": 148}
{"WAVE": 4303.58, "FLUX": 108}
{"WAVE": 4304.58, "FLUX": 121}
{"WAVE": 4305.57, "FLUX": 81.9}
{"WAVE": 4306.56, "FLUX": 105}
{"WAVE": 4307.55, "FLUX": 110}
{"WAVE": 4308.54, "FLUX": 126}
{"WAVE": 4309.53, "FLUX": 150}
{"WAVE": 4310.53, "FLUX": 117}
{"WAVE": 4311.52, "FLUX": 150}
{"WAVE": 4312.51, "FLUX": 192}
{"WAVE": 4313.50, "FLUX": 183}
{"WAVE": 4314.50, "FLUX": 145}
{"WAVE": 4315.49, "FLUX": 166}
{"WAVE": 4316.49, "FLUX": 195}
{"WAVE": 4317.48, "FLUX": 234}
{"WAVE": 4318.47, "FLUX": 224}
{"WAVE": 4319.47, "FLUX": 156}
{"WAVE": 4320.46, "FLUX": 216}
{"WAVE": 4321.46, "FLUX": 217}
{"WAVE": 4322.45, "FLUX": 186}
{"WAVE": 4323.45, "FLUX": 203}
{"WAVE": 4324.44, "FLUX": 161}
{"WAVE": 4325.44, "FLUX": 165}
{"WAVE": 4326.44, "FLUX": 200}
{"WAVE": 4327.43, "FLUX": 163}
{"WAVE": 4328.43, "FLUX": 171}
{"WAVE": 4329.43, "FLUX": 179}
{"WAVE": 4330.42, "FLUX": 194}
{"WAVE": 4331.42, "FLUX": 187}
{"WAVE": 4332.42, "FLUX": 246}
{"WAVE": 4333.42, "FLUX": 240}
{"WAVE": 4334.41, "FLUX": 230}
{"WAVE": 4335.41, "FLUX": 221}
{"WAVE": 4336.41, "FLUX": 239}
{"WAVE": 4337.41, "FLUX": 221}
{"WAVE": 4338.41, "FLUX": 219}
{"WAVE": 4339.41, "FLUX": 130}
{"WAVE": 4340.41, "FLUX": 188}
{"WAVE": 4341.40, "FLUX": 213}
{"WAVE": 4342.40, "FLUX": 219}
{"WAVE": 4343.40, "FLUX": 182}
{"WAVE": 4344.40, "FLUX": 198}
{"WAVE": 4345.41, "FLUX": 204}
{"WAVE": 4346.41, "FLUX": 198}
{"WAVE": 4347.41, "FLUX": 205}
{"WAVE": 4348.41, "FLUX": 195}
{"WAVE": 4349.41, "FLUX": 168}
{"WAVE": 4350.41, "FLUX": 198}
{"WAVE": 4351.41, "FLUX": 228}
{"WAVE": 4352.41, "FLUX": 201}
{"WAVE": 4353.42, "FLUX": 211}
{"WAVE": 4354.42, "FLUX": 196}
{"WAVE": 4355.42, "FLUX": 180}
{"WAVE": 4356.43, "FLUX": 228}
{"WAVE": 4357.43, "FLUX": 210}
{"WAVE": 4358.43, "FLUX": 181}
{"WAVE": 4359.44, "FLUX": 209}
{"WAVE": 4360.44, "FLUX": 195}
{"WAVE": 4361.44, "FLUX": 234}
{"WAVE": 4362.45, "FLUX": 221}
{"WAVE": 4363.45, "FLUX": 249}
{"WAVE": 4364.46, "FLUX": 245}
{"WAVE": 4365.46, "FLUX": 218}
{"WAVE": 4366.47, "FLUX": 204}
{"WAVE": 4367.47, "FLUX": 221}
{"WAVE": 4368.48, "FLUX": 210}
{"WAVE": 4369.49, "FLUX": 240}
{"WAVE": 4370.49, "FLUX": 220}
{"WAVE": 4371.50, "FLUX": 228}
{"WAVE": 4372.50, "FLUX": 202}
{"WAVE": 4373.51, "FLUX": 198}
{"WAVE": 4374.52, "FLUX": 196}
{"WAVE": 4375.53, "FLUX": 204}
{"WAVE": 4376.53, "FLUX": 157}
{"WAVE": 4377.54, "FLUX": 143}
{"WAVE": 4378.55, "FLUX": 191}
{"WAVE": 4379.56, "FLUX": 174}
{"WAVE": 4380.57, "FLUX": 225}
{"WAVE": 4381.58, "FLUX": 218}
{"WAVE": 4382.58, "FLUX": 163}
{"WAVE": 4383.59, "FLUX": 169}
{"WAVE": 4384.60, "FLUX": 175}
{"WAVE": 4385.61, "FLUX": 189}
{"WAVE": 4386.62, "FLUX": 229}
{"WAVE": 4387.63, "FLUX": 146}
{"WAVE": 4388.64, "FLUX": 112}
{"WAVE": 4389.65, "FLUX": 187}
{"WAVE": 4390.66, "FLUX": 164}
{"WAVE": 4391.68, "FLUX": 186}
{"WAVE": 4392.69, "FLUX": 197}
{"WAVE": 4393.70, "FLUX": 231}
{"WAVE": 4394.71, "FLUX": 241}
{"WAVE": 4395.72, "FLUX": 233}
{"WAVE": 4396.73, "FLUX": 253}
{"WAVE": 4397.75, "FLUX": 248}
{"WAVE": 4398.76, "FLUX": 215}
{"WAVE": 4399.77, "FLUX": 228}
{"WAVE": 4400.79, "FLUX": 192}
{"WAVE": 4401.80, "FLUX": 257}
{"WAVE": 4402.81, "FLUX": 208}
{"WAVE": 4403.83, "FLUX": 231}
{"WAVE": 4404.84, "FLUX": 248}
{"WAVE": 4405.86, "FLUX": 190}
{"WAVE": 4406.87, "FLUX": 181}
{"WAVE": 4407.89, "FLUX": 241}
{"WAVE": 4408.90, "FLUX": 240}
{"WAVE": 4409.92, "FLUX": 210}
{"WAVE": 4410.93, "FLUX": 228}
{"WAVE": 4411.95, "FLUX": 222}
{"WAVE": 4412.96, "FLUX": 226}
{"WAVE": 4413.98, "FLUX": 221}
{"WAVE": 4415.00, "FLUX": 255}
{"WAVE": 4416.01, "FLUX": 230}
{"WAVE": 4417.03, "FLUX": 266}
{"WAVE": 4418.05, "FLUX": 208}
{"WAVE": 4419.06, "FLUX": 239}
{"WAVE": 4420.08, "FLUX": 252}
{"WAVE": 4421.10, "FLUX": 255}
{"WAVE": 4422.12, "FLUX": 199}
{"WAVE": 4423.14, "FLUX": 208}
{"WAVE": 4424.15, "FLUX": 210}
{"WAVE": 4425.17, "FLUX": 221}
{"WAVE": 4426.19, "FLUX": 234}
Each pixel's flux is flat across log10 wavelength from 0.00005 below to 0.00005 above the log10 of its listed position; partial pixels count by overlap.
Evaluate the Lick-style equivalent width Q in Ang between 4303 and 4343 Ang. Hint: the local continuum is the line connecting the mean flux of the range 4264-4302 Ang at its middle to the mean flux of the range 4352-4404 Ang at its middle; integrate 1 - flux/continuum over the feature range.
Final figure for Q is 2.0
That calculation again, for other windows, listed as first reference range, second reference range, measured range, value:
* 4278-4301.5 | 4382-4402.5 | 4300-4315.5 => 3.2 Ang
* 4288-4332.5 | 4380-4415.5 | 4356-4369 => -1.8 Ang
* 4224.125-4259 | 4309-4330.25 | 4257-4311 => 4.0 Ang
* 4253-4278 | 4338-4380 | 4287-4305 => 3.6 Ang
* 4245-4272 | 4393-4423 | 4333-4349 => 0.6 Ang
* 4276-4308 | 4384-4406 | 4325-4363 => -4.0 Ang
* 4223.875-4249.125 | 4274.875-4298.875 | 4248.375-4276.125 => -3.0 Ang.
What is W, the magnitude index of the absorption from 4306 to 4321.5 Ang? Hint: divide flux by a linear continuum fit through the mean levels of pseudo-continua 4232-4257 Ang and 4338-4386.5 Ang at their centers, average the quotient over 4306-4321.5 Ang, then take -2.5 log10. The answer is 0.18 mag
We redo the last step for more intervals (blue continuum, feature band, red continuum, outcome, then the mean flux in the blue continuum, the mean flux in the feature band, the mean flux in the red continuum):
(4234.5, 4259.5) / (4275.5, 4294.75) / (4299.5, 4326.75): 0.00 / 189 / 172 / 162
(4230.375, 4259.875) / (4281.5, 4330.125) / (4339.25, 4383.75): 0.18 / 188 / 166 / 202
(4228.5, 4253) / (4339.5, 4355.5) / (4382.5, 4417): 0.03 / 187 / 198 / 212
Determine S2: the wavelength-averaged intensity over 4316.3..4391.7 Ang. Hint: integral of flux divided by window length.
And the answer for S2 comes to 199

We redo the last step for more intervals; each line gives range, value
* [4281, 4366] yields 184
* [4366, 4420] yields 210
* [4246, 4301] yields 182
